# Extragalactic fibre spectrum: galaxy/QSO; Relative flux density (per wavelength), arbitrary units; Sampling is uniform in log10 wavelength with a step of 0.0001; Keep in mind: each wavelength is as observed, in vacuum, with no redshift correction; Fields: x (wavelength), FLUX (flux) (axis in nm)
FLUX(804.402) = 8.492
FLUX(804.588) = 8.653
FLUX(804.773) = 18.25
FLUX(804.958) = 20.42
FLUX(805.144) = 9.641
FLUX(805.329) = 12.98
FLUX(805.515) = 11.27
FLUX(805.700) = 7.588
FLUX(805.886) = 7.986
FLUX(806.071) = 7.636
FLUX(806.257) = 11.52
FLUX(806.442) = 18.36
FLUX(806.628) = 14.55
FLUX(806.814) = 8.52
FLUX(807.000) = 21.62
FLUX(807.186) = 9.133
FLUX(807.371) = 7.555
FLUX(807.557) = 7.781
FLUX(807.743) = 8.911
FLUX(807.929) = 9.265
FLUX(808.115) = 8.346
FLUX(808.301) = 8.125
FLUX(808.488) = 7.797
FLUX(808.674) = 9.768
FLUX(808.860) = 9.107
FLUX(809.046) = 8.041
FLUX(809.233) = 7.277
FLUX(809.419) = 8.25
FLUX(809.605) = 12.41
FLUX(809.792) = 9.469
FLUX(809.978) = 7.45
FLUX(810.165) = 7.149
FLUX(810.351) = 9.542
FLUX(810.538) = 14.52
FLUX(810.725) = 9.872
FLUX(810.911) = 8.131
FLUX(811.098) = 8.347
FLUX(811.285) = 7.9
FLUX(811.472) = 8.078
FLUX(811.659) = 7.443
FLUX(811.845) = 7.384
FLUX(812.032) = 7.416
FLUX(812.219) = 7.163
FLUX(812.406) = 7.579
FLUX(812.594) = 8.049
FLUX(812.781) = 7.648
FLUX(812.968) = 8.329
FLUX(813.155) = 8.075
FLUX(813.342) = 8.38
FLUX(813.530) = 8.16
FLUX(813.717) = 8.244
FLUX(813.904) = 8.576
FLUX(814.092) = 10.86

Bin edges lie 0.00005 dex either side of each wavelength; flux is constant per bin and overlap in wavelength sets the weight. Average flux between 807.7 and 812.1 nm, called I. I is 8.76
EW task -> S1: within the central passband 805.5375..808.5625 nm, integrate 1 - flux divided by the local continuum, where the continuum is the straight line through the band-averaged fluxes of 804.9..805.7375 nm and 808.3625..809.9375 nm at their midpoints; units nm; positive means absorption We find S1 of 0.14 nm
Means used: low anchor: 12.4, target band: 10.3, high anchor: 8.94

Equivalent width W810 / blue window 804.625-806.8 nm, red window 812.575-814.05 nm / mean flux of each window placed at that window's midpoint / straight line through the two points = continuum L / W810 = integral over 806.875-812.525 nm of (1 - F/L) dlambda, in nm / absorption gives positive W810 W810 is 0.70 nm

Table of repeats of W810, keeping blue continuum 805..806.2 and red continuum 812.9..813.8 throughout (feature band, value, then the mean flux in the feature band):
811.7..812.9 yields 0.13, 7.55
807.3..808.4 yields 0.13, 8.34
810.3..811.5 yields -0.10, 9.55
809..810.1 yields 0.04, 8.8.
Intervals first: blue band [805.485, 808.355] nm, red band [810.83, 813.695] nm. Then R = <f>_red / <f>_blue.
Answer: 0.75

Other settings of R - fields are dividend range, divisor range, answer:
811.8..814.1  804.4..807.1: 0.64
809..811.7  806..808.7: 0.84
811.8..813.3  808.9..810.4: 0.89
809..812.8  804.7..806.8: 0.68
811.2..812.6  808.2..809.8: 0.86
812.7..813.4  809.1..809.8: 0.88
